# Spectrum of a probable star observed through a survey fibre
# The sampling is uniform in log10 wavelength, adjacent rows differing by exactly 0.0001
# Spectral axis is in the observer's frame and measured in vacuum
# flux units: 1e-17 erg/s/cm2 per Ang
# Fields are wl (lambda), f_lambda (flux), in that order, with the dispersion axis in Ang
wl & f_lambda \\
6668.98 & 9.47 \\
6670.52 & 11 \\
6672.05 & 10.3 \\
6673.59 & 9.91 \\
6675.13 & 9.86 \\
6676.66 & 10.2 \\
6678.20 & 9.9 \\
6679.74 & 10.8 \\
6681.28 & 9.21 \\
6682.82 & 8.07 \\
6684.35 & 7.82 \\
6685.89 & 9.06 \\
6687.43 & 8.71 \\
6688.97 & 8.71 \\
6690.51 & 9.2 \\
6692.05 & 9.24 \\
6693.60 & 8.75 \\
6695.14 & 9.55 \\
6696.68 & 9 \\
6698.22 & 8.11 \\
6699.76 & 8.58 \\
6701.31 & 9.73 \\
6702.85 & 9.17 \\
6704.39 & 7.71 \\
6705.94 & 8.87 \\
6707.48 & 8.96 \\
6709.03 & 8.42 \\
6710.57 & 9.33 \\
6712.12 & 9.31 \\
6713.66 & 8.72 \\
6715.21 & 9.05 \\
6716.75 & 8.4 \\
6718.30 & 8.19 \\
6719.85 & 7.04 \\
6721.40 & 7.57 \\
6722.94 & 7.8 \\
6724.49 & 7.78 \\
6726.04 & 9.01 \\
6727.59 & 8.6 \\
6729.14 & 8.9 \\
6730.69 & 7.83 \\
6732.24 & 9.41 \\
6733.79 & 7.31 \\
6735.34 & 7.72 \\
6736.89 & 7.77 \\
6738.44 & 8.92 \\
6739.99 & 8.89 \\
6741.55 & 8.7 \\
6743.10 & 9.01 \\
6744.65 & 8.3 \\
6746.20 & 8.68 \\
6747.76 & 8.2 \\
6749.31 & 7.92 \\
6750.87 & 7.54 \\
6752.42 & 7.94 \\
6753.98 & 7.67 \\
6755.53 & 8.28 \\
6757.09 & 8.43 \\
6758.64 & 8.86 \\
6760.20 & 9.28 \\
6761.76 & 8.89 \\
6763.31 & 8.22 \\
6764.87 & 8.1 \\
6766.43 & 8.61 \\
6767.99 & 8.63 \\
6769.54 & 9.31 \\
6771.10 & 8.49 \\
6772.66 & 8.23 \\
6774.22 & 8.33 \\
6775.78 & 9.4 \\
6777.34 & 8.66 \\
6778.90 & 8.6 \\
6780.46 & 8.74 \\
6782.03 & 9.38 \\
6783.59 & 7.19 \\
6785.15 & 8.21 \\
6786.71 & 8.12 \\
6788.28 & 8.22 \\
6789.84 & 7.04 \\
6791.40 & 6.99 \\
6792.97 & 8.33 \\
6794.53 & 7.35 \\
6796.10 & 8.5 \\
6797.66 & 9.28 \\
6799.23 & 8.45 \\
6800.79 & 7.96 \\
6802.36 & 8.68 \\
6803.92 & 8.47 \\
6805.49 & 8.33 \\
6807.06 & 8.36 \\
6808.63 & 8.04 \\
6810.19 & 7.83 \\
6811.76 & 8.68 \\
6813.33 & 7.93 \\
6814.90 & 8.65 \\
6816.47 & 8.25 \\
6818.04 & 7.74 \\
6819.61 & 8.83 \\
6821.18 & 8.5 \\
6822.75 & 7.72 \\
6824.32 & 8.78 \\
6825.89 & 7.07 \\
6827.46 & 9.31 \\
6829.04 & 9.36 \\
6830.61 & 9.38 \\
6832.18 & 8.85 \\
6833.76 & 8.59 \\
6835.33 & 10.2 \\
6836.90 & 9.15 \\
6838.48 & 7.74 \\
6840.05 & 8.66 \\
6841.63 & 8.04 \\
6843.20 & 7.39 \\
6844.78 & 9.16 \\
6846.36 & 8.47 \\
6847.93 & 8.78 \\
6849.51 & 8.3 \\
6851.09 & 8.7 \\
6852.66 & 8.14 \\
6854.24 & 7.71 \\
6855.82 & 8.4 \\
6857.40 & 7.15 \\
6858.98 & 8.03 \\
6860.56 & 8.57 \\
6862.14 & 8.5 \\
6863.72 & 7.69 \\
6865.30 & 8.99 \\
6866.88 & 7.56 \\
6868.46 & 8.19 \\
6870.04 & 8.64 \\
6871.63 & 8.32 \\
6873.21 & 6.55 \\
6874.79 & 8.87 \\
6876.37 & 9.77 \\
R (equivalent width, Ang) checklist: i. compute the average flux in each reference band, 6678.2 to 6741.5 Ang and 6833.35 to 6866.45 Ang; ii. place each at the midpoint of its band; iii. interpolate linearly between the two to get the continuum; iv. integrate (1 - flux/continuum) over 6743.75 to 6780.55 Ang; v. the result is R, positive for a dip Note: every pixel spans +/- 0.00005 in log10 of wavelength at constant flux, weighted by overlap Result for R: 0.34 Ang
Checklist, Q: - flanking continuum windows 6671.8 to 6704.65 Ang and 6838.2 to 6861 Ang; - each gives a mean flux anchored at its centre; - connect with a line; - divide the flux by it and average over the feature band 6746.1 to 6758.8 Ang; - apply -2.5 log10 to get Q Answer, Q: 0.09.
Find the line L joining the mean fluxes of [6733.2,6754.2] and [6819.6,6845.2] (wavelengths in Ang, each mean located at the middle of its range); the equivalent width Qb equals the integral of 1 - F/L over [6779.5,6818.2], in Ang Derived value 1.20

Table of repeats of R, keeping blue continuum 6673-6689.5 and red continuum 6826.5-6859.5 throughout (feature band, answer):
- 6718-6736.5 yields 2.0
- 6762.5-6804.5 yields 2.2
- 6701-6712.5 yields 0.4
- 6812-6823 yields 0.5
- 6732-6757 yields 2.1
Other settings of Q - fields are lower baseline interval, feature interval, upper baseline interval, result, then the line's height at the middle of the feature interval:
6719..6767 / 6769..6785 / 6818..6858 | -0.031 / 8.36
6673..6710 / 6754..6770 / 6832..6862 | 0.020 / 8.77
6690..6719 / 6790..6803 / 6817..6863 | 0.058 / 8.58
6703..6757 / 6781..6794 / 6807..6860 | 0.060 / 8.39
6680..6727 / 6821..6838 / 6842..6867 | -0.063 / 8.31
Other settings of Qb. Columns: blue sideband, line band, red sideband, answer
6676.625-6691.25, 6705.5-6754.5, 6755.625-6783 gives 2.9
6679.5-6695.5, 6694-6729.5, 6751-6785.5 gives 0.9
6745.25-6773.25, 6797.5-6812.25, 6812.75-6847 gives 0.2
